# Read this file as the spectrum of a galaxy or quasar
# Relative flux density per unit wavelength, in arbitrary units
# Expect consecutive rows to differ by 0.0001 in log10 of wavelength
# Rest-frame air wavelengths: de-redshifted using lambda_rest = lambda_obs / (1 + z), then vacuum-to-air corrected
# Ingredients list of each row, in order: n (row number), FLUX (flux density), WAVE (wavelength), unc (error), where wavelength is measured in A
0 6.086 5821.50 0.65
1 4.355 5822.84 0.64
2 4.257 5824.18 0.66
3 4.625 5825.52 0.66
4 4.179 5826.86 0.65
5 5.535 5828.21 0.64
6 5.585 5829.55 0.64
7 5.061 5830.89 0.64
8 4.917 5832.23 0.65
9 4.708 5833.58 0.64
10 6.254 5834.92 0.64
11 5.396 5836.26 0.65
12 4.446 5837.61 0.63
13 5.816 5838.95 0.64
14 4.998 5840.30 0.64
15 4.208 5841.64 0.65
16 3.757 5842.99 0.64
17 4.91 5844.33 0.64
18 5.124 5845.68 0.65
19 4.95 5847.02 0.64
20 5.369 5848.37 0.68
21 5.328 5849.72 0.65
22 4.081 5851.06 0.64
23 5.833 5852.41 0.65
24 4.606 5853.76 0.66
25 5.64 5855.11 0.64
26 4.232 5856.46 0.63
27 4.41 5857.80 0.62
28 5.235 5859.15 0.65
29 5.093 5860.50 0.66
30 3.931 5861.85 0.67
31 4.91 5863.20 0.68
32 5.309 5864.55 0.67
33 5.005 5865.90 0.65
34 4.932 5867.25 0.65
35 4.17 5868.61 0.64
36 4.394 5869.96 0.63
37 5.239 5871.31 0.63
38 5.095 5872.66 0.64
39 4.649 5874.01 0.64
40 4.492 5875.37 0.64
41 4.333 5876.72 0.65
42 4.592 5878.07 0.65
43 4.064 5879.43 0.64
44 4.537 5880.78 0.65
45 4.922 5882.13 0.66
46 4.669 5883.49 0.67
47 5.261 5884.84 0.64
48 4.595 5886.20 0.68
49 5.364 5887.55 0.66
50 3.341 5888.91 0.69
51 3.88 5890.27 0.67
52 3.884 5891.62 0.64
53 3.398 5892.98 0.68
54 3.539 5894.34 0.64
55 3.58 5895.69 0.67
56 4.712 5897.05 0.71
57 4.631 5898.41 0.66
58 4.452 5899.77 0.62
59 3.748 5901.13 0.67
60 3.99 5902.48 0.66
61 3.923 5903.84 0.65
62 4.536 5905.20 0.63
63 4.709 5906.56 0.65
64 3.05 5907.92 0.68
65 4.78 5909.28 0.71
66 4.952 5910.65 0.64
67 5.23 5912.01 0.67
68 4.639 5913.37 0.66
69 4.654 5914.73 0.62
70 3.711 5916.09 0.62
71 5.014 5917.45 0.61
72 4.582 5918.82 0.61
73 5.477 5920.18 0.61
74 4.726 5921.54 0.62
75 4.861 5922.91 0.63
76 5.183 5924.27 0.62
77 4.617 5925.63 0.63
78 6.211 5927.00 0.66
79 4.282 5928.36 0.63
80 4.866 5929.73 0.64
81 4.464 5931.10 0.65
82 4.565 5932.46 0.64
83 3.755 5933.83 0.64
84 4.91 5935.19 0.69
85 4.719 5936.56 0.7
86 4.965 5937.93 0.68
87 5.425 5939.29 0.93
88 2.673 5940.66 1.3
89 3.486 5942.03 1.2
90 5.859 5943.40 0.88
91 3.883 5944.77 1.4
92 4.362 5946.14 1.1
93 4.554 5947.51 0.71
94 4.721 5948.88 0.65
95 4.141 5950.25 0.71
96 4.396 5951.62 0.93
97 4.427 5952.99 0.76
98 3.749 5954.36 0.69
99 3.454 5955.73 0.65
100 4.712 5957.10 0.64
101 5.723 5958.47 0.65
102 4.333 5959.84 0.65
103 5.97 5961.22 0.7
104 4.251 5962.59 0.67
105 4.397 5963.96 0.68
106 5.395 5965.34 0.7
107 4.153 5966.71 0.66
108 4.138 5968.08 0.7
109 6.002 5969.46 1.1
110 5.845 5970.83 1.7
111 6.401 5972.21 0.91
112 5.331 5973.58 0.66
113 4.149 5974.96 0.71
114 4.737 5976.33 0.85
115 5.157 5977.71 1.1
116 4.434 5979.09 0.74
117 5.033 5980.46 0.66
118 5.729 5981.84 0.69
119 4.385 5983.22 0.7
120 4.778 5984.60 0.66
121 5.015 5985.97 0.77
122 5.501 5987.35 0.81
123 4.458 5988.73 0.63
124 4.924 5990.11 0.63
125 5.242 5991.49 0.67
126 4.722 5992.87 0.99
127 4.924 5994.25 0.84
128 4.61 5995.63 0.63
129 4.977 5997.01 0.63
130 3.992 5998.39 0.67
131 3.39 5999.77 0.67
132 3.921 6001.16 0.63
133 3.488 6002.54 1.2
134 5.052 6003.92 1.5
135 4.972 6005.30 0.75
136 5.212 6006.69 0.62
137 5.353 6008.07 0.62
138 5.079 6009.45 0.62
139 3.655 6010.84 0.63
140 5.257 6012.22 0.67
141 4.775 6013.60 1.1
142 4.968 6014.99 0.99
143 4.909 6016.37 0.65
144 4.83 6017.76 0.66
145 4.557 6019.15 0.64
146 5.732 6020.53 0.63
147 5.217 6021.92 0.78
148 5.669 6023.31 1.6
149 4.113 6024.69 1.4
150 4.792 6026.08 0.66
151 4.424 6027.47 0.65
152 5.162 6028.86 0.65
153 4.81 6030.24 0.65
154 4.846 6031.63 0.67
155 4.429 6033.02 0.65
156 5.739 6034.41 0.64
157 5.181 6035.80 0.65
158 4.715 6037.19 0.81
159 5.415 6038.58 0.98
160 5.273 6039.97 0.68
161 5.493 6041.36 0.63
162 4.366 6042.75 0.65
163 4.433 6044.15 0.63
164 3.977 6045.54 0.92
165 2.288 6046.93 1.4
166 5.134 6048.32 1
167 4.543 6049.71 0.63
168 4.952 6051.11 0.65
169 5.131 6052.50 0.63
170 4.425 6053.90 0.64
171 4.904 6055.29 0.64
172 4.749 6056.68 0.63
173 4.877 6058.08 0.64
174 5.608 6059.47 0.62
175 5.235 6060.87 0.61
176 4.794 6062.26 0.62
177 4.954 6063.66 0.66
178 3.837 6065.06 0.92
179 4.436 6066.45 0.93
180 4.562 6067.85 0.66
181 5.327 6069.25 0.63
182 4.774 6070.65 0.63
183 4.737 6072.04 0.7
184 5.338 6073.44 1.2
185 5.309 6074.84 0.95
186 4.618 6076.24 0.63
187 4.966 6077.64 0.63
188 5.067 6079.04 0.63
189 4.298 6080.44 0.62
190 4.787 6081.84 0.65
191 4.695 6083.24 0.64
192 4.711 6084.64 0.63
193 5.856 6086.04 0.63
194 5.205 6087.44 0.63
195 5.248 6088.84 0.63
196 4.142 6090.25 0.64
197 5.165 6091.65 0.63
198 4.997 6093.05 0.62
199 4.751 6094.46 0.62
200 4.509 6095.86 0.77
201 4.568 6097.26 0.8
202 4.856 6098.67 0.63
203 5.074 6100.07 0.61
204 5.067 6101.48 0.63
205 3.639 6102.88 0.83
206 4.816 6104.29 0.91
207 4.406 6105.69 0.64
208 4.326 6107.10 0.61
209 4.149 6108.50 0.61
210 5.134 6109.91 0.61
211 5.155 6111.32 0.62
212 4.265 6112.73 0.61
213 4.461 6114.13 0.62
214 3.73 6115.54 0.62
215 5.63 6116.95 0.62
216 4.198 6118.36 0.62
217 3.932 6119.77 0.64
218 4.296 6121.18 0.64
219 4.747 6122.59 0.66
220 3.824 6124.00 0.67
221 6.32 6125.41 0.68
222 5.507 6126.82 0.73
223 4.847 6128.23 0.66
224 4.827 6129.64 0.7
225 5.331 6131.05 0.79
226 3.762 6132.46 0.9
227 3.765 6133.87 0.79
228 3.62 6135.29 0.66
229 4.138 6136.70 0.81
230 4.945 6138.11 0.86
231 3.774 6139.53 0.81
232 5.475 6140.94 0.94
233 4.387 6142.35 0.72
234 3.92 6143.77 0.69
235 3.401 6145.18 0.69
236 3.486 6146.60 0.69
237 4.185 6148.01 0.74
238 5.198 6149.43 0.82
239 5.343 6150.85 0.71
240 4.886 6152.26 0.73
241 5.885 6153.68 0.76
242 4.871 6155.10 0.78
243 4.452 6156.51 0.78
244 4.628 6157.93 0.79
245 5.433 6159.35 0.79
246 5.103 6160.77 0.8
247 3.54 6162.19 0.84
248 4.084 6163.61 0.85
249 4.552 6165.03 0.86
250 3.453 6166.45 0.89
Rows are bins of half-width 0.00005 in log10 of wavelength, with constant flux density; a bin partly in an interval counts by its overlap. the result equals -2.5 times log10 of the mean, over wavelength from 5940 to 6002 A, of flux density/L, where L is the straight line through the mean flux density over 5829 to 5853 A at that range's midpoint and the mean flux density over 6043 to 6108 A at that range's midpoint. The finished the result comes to 0.044 mag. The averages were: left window 5.04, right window 4.74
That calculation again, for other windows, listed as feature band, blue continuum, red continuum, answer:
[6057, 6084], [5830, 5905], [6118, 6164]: -0.06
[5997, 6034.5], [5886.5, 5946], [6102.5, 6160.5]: -0.06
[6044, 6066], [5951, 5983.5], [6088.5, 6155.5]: 0.02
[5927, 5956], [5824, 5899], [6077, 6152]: 0.06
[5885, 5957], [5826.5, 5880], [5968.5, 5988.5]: 0.14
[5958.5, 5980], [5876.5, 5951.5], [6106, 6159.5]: -0.12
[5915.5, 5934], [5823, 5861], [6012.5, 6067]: 0.03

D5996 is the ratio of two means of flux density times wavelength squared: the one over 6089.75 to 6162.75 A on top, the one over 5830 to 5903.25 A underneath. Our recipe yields 1.1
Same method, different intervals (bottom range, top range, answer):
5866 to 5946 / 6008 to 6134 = 1.12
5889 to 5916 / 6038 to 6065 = 1.19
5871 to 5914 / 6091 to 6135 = 1.14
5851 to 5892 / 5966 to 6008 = 1.07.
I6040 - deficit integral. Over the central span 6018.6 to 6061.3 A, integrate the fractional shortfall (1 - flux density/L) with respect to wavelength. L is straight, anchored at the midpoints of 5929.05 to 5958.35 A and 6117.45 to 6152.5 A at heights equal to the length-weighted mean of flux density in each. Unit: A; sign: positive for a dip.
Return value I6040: -3.8 A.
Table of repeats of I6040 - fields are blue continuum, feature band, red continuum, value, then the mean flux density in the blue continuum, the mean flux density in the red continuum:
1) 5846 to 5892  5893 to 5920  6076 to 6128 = 2.2 A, 4.72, 4.73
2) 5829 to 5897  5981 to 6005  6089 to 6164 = 0.0 A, 4.72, 4.59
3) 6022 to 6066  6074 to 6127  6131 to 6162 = -1.2 A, 4.79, 4.51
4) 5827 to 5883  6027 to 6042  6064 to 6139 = -1.0 A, 4.87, 4.69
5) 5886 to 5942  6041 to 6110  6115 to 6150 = -4.5 A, 4.44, 4.45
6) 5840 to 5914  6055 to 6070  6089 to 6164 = -0.8 A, 4.56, 4.59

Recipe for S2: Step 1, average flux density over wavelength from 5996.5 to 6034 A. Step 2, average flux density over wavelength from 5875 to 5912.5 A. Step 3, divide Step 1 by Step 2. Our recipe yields 1.10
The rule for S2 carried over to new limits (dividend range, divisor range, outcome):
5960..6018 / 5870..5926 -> 1.08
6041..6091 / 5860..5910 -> 1.08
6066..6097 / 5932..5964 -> 1.09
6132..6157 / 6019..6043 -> 0.88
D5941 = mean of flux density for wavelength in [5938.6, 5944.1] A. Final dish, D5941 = 4.36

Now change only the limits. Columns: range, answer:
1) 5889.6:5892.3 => 3.89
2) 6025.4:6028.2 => 4.61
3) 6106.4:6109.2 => 4.25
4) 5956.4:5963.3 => 4.99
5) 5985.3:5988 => 5.25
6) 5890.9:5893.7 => 3.64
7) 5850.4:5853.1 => 4.95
